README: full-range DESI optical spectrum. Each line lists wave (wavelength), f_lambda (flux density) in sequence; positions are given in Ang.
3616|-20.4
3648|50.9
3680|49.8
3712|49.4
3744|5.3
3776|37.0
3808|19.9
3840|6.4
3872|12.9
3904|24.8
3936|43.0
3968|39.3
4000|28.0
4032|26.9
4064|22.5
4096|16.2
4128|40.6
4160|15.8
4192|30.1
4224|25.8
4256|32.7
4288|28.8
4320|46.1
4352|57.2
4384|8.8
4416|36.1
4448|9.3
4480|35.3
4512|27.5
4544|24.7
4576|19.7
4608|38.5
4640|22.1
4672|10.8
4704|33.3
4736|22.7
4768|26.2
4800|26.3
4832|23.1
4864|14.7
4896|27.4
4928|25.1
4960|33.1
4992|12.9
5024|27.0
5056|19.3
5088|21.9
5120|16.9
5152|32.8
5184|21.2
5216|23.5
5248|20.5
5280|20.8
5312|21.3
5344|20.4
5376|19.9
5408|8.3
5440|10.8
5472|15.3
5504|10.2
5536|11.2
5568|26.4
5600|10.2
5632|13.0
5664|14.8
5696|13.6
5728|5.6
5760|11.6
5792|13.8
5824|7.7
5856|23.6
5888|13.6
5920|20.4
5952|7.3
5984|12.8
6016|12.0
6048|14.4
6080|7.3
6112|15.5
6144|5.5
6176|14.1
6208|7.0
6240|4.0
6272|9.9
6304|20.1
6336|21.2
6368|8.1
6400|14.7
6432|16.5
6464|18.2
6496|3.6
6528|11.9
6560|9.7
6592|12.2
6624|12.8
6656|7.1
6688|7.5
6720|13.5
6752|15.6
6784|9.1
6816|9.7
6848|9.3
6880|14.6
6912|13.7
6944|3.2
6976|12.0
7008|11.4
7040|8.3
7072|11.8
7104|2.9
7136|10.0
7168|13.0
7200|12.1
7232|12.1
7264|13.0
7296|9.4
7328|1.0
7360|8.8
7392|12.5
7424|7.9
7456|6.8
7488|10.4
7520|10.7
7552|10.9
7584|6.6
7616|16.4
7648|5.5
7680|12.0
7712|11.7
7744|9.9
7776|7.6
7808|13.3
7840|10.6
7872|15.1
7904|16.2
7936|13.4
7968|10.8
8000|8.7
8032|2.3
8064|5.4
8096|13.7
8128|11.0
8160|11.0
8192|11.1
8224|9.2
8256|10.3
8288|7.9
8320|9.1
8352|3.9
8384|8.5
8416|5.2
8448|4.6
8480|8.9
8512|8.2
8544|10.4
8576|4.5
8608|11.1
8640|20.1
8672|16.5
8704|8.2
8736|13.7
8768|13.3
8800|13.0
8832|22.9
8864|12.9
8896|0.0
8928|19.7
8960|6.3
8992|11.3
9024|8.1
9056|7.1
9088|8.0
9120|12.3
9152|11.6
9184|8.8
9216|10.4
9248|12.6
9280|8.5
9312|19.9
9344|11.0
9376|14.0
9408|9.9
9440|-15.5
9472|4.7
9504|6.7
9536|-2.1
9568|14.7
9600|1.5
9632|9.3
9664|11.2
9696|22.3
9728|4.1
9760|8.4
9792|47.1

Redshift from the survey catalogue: 1.625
